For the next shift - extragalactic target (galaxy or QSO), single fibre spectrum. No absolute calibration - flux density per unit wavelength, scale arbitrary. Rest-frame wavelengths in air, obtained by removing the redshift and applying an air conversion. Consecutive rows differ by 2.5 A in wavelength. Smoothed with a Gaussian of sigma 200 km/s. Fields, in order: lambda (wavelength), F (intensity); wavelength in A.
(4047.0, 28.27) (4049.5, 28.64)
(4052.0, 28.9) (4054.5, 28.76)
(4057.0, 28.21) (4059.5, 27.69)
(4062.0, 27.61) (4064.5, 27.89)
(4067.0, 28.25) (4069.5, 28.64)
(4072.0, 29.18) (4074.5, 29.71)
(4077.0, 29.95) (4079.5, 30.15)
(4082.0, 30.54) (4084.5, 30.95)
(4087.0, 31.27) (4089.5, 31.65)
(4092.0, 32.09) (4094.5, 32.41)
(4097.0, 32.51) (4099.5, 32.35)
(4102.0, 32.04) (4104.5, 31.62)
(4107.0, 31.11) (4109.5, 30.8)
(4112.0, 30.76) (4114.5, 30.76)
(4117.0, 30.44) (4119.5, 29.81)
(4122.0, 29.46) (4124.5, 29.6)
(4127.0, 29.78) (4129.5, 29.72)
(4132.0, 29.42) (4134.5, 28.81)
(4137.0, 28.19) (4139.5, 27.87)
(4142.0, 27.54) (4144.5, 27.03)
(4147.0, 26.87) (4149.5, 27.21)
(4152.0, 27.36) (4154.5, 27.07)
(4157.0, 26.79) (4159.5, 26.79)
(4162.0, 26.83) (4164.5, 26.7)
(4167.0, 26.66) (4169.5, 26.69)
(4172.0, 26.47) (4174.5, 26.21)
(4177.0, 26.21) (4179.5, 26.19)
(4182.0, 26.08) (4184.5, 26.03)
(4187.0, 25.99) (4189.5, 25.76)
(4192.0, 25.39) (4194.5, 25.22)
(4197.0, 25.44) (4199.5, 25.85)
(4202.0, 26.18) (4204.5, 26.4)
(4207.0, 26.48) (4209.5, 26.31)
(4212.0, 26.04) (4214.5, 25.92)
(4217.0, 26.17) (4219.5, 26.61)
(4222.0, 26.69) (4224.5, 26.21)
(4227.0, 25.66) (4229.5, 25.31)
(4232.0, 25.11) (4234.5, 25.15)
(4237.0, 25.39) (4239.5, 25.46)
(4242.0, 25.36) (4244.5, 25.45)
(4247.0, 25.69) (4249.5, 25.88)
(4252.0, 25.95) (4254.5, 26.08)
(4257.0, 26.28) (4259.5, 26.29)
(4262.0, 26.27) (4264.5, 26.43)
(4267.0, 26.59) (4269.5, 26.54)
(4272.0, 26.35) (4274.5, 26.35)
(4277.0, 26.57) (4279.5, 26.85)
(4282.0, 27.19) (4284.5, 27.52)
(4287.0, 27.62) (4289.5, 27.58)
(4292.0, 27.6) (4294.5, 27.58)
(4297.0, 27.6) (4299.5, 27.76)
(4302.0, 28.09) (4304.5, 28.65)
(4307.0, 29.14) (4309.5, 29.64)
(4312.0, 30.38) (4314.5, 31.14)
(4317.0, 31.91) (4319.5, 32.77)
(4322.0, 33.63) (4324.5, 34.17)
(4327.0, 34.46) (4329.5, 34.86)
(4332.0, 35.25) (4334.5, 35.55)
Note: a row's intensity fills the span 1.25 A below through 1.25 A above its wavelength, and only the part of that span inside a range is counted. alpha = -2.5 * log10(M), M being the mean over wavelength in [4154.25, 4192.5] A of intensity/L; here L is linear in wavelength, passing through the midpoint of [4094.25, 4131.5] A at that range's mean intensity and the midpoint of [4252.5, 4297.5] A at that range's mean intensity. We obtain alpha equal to 0.12 mag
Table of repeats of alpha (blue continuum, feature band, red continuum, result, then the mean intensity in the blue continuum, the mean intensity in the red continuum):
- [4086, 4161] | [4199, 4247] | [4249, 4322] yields 0.11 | 29.6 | 27.9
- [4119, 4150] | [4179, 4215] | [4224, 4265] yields 0.04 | 28.6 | 25.7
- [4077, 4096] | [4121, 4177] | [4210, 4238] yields 0.04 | 31.2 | 25.9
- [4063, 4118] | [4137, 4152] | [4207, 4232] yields 0.05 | 30.7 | 26.1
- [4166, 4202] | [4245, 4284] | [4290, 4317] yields 0.06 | 26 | 28.9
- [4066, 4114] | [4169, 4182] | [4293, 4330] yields 0.17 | 30.9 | 30.7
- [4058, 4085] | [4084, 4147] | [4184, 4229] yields -0.08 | 29.1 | 26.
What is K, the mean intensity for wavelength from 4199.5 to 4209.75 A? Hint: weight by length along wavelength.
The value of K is 26.3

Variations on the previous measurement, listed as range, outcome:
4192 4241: 25.9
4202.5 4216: 26.2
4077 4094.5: 31.1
